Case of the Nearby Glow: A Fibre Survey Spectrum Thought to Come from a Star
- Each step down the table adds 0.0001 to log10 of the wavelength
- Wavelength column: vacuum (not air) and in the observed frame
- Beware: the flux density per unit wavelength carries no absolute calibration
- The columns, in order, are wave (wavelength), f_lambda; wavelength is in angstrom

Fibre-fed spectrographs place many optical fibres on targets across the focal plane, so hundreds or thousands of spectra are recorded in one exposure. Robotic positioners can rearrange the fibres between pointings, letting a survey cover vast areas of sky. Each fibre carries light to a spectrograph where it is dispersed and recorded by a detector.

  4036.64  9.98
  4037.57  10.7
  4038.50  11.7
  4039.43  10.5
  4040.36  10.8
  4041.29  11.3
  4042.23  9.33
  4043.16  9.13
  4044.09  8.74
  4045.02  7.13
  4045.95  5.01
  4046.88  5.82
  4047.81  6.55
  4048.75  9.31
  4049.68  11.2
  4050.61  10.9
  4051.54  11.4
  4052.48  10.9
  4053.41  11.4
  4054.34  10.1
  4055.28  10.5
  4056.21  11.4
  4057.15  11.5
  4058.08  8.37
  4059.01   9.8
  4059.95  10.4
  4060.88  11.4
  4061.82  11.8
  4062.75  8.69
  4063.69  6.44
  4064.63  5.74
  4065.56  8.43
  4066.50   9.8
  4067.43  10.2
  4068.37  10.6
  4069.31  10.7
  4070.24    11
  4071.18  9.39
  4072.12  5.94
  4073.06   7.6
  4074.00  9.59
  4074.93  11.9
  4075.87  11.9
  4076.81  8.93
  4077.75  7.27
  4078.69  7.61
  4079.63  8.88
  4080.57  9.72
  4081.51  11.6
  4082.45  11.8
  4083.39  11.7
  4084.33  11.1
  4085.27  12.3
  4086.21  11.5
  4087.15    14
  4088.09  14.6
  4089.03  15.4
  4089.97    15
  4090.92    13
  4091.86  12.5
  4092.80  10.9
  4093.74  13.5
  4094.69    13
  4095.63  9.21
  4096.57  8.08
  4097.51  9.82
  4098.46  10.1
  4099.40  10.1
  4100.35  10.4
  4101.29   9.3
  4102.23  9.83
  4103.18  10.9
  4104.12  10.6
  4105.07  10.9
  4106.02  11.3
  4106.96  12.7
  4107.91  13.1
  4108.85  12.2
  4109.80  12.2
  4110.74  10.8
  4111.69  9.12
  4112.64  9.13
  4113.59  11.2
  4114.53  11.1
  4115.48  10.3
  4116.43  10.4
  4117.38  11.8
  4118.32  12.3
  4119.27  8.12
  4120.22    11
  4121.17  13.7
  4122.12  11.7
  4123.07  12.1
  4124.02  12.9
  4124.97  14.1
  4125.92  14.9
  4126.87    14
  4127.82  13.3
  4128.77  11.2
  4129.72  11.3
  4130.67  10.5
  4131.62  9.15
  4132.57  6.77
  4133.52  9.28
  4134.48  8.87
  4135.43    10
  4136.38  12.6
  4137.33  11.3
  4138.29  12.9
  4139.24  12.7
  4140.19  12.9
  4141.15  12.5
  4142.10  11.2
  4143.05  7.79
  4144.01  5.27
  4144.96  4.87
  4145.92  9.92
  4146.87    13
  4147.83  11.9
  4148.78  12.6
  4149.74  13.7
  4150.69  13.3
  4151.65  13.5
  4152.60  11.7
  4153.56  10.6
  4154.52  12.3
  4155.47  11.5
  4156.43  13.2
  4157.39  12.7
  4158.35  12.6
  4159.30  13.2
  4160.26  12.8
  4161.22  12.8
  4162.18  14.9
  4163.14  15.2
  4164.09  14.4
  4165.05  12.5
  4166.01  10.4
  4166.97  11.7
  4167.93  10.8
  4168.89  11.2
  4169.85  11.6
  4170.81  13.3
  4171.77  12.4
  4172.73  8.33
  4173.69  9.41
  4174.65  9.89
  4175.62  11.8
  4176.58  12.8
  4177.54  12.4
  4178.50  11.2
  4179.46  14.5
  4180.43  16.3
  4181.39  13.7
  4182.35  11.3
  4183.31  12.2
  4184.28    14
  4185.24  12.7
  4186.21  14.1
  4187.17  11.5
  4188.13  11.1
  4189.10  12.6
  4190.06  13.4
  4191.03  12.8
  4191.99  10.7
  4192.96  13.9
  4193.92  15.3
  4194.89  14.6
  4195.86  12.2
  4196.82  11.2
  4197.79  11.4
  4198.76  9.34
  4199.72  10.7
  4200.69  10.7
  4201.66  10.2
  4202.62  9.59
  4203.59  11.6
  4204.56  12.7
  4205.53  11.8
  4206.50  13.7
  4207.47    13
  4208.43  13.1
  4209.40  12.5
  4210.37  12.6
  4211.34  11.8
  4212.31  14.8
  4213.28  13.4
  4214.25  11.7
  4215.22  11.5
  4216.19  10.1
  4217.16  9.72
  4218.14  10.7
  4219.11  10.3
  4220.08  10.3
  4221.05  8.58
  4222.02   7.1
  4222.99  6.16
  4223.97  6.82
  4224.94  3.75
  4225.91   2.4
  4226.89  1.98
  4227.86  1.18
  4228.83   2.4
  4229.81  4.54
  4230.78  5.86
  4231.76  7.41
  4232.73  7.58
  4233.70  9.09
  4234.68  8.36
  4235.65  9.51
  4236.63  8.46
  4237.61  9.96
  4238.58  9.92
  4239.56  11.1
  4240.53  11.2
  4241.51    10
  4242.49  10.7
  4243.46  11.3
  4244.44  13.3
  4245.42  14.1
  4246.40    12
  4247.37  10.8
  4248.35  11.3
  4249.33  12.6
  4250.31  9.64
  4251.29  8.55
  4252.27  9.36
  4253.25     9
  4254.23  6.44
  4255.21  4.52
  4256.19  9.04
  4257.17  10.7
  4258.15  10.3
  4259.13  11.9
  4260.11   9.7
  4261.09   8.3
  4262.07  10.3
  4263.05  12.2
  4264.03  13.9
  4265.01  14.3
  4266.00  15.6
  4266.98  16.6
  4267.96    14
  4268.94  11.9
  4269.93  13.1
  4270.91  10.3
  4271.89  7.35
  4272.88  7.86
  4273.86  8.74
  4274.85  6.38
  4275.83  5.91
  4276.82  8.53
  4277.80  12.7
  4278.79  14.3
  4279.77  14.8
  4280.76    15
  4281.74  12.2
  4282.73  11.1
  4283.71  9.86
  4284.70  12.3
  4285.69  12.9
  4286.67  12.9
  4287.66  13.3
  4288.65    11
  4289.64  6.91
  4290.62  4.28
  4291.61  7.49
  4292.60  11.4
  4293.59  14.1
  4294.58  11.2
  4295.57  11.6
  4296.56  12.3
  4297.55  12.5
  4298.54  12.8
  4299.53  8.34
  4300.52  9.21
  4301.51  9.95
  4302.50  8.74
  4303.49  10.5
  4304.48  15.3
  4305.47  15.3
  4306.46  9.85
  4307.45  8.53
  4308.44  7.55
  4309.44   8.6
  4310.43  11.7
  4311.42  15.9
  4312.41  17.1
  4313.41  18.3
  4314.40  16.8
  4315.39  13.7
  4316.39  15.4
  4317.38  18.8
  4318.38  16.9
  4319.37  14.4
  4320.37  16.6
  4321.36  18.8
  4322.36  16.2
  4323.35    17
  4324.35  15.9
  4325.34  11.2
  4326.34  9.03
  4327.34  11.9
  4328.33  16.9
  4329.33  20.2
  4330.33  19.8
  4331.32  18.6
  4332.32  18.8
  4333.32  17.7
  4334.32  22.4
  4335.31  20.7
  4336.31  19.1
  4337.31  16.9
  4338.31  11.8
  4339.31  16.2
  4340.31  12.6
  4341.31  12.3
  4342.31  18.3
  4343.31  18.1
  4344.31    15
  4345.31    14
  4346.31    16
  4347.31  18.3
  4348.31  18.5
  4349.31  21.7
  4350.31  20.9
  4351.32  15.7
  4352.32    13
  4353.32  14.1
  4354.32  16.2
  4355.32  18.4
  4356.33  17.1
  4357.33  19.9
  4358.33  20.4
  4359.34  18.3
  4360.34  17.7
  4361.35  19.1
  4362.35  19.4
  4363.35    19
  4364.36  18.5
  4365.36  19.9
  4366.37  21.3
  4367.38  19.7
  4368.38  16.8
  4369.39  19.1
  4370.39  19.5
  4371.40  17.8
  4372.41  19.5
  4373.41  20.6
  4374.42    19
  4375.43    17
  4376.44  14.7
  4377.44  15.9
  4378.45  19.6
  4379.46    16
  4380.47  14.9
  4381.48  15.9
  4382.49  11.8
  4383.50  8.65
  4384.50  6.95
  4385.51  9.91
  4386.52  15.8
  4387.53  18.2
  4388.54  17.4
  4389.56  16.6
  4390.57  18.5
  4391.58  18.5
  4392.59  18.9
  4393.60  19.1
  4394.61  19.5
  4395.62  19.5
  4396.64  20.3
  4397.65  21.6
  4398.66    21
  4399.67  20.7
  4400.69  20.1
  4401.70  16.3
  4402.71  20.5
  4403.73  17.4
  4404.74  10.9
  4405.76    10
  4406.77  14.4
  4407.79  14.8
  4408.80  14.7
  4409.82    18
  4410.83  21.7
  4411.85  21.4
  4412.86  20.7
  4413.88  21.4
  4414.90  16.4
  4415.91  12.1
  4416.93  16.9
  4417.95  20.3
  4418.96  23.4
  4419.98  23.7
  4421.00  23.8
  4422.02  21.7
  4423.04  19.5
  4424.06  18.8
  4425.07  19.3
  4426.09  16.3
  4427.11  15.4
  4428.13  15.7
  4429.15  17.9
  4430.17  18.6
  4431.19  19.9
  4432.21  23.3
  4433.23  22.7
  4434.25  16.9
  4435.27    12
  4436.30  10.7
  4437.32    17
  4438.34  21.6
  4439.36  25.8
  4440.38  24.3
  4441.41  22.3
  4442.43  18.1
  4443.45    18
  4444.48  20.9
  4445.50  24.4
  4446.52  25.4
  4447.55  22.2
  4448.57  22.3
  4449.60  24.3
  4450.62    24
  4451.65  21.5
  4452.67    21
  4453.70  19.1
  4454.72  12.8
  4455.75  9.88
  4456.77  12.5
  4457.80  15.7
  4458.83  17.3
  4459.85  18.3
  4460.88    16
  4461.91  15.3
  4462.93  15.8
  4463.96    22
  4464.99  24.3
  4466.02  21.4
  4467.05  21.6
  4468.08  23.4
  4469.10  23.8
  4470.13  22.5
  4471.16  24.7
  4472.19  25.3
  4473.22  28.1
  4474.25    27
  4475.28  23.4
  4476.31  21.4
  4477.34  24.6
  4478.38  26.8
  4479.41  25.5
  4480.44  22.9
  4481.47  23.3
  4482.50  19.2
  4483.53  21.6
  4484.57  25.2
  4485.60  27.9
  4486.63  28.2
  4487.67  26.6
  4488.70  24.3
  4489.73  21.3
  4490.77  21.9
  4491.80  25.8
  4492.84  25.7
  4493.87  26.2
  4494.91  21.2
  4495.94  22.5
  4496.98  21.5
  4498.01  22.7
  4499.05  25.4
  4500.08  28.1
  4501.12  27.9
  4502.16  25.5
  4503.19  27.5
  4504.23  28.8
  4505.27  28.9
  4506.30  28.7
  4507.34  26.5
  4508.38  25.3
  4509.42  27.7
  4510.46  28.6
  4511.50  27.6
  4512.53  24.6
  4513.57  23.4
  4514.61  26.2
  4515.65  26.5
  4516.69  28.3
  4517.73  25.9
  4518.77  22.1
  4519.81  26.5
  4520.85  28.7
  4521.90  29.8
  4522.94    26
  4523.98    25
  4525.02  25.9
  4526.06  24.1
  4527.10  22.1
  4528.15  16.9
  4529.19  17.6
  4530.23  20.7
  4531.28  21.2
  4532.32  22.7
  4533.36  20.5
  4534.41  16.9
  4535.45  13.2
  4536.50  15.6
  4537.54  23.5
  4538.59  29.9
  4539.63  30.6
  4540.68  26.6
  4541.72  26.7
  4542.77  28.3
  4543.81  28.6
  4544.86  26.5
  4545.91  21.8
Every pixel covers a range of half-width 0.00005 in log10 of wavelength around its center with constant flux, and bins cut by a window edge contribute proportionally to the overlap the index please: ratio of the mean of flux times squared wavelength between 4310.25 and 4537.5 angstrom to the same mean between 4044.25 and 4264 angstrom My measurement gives 2.10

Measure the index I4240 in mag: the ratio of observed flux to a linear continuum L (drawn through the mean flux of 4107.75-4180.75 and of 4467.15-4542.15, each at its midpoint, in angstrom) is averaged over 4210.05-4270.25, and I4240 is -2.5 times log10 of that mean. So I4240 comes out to 0.475 mag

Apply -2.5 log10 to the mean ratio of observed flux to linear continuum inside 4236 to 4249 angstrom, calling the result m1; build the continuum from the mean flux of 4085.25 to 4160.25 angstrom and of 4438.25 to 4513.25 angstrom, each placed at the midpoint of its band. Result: 0.358 mag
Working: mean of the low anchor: 11.5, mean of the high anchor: 23.1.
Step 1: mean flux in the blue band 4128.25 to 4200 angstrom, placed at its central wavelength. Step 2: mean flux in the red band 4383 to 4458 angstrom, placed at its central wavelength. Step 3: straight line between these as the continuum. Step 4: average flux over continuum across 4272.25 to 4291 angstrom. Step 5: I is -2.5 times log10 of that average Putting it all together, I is 0.367 mag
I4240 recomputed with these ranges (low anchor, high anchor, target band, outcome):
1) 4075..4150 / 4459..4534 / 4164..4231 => 0.27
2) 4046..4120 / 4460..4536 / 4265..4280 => 0.42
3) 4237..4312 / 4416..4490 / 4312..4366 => -0.17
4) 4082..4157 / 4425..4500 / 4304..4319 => 0.21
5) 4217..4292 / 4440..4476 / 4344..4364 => -0.17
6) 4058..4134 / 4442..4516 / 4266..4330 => 0.36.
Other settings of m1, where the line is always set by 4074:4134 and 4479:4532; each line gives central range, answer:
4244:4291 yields 0.471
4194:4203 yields 0.266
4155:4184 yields 0.091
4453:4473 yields 0.220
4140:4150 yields 0.215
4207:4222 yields 0.290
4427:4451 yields 0.125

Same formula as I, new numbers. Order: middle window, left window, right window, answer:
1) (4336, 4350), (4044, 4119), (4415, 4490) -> 0.09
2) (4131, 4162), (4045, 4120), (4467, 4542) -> 0.12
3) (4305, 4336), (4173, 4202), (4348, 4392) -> 0.02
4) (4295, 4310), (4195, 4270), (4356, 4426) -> 0.25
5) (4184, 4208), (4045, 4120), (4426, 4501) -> 0.13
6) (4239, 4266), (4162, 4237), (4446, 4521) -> 0.22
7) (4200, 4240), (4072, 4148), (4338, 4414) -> 0.42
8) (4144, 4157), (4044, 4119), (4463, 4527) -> 0.13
